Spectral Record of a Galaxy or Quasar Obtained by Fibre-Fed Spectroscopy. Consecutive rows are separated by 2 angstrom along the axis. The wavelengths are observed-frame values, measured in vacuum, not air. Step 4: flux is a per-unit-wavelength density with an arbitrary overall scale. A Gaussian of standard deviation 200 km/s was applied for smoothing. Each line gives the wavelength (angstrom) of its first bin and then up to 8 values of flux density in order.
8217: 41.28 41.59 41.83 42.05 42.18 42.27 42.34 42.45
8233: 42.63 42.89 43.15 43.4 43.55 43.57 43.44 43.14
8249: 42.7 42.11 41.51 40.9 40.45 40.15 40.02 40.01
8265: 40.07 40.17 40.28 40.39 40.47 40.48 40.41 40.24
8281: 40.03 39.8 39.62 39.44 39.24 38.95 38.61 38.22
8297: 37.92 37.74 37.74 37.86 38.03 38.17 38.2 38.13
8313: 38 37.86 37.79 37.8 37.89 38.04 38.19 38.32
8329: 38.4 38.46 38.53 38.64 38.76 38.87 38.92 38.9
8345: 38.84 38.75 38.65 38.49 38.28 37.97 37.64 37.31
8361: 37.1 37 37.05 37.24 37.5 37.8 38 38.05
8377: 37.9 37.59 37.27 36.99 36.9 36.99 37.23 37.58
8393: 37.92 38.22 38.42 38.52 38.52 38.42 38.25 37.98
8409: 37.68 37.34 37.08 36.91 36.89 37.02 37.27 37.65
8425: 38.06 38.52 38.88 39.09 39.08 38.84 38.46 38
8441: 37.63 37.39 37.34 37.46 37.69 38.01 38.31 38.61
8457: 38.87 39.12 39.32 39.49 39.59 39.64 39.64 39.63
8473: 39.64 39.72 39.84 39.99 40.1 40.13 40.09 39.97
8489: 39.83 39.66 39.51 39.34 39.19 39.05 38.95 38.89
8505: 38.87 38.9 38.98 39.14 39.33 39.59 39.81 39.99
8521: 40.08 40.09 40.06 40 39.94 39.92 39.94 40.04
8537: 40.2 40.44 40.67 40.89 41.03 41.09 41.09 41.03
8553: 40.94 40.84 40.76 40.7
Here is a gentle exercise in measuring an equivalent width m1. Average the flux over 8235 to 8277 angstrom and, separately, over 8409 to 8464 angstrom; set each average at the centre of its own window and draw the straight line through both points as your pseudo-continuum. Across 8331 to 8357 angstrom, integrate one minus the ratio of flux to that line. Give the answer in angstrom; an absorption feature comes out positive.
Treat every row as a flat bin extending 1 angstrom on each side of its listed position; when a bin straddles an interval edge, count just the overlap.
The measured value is 0.8 angstrom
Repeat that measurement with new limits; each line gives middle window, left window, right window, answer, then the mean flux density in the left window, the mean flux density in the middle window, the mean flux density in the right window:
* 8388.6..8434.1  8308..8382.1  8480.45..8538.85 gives 0.9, 38.1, 37.9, 39.6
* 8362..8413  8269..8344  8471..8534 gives 1.9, 38.8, 37.7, 39.6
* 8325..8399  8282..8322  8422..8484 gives 1.1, 38.4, 38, 38.8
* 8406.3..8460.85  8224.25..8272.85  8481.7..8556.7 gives 3.4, 41.8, 38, 39.9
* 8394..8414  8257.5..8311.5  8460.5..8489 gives 0.8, 39.3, 38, 39.8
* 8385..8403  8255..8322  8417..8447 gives 0.2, 39.1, 37.9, 38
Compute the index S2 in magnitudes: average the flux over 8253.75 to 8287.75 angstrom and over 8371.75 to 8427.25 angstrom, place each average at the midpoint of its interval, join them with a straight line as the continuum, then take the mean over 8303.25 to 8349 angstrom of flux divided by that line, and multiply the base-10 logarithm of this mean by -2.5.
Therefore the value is 0.02 mag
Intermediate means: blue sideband 40.2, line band 38.3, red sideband 37.7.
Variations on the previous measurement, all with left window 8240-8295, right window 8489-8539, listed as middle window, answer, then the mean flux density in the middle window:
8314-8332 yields 0.065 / 38.1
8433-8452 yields 0.055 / 37.9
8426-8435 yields 0.029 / 38.9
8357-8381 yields 0.076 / 37.5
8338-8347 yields 0.041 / 38.9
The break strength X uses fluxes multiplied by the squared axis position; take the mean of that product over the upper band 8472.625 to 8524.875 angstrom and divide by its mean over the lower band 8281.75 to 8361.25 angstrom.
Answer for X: 1.08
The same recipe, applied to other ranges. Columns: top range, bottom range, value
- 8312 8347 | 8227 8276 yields 0.94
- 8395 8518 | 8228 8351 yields 1.01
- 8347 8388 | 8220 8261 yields 0.92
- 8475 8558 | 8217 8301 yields 1.04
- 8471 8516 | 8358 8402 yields 1.08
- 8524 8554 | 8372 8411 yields 1.11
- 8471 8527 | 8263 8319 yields 1.07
